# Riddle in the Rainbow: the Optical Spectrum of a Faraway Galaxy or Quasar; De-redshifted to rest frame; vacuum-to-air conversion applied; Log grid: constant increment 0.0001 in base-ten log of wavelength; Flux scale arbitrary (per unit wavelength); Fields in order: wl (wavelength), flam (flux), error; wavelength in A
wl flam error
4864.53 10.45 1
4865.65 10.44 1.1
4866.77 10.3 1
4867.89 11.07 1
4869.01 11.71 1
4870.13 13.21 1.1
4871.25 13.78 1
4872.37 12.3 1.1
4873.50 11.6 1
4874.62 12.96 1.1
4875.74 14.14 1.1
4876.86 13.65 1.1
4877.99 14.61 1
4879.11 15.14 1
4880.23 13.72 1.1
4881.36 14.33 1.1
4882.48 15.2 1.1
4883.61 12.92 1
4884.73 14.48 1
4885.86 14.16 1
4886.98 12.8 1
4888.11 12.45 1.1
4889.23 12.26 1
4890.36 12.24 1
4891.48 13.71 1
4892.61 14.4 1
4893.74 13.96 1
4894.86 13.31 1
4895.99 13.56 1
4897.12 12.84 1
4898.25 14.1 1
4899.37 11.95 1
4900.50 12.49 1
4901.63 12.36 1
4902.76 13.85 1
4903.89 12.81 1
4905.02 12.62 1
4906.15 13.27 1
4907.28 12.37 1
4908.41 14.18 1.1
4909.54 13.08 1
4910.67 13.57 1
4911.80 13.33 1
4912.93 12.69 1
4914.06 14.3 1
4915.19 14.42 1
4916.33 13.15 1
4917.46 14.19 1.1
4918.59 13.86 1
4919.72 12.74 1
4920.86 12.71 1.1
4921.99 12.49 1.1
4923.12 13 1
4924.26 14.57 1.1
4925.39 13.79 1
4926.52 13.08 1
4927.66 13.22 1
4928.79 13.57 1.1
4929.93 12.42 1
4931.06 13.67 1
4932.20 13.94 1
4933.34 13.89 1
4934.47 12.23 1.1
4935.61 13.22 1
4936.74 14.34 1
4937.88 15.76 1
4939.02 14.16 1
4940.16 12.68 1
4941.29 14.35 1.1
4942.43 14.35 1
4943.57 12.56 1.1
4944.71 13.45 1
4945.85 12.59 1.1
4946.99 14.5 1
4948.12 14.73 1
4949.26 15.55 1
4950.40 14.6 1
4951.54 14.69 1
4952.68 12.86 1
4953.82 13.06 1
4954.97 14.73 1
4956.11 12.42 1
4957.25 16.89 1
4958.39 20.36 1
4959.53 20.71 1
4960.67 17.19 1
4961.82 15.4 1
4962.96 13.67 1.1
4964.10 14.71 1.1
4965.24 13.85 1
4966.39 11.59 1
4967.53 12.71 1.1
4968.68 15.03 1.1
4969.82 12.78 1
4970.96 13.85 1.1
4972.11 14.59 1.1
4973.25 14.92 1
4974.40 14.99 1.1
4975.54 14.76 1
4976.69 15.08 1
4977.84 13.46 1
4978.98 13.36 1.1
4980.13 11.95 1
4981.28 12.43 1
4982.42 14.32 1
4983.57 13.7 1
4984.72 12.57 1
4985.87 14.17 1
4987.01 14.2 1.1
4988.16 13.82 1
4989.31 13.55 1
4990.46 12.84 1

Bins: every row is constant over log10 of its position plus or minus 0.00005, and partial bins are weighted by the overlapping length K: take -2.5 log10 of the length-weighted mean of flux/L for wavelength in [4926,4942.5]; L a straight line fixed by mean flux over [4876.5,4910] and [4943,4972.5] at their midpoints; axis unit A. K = 0.04 mag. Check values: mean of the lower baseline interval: 13.4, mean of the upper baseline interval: 14.6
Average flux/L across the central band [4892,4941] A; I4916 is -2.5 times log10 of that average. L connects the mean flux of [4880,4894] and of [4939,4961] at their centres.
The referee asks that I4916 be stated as 0.06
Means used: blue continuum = 13.6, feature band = 13.4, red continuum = 14.8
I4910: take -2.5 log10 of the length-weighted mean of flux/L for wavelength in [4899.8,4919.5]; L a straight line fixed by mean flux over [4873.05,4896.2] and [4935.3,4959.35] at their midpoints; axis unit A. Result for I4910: 0.05 mag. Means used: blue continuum 13.6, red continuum 14.5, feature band 13.3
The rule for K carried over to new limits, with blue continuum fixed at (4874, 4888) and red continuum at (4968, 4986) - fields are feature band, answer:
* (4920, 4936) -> 0.051 mag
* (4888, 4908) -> 0.071 mag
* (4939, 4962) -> -0.074 mag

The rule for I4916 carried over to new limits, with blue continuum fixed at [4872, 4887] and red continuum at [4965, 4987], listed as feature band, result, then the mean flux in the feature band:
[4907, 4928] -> 0.03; 13.4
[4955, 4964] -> -0.20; 16.5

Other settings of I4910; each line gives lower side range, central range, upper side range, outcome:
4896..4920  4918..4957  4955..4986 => 0.01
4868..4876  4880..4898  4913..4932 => -0.05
